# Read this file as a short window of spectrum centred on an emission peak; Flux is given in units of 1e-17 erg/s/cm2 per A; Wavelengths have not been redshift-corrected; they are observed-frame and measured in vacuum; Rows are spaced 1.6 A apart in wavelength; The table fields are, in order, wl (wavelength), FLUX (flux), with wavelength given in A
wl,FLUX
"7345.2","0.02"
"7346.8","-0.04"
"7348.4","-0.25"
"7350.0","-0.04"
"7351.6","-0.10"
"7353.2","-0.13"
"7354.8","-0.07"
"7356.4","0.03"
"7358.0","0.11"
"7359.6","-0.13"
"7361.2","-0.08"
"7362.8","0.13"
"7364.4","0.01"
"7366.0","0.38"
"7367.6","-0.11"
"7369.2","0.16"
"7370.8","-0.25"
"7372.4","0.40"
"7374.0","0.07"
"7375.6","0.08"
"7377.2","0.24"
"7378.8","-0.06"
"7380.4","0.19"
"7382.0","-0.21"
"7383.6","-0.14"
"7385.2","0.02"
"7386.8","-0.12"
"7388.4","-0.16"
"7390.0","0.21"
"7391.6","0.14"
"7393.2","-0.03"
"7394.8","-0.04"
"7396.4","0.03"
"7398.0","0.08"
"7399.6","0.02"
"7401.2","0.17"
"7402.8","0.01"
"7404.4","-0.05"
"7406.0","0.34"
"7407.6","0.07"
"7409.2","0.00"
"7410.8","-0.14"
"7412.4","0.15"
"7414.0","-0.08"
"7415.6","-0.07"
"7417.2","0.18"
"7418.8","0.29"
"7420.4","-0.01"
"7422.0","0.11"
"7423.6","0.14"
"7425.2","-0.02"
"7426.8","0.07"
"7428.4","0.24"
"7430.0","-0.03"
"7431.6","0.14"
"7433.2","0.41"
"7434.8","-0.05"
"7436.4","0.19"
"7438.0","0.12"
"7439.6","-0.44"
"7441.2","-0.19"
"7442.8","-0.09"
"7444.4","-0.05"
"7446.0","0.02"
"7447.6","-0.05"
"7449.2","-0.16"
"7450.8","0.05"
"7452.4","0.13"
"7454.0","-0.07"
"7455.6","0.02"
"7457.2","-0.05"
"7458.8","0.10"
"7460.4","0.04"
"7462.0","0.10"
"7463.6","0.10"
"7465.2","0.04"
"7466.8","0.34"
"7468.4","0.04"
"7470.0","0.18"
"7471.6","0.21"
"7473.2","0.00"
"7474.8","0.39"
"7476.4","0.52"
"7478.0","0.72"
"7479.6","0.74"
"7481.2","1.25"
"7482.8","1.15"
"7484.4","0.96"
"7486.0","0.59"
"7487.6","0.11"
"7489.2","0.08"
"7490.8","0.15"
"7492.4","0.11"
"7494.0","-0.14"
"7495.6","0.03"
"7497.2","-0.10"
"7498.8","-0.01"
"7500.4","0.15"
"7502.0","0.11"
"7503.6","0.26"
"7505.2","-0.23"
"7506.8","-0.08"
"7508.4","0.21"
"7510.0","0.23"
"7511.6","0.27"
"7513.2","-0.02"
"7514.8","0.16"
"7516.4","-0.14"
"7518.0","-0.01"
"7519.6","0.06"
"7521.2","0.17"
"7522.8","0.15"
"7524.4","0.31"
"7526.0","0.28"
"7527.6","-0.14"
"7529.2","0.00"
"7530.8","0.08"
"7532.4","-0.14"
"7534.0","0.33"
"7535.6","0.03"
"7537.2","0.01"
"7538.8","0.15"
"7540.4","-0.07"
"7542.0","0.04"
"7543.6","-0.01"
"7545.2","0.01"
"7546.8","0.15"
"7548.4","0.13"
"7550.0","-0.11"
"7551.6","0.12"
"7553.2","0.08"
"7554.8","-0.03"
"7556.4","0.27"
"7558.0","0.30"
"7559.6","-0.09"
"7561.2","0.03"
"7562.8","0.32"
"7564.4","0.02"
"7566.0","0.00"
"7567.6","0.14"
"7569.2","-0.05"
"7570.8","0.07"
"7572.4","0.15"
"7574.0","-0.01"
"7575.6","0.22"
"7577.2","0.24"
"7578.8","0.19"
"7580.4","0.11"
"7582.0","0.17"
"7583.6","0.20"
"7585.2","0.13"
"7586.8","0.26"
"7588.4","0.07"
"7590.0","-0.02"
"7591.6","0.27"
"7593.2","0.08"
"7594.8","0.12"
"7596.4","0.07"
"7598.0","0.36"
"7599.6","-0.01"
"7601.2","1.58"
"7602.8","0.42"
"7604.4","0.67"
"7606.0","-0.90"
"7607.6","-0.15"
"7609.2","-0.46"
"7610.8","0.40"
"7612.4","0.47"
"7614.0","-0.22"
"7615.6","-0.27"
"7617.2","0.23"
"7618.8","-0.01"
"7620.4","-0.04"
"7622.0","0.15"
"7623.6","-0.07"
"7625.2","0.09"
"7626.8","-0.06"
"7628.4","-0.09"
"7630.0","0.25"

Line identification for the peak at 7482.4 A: [O II]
